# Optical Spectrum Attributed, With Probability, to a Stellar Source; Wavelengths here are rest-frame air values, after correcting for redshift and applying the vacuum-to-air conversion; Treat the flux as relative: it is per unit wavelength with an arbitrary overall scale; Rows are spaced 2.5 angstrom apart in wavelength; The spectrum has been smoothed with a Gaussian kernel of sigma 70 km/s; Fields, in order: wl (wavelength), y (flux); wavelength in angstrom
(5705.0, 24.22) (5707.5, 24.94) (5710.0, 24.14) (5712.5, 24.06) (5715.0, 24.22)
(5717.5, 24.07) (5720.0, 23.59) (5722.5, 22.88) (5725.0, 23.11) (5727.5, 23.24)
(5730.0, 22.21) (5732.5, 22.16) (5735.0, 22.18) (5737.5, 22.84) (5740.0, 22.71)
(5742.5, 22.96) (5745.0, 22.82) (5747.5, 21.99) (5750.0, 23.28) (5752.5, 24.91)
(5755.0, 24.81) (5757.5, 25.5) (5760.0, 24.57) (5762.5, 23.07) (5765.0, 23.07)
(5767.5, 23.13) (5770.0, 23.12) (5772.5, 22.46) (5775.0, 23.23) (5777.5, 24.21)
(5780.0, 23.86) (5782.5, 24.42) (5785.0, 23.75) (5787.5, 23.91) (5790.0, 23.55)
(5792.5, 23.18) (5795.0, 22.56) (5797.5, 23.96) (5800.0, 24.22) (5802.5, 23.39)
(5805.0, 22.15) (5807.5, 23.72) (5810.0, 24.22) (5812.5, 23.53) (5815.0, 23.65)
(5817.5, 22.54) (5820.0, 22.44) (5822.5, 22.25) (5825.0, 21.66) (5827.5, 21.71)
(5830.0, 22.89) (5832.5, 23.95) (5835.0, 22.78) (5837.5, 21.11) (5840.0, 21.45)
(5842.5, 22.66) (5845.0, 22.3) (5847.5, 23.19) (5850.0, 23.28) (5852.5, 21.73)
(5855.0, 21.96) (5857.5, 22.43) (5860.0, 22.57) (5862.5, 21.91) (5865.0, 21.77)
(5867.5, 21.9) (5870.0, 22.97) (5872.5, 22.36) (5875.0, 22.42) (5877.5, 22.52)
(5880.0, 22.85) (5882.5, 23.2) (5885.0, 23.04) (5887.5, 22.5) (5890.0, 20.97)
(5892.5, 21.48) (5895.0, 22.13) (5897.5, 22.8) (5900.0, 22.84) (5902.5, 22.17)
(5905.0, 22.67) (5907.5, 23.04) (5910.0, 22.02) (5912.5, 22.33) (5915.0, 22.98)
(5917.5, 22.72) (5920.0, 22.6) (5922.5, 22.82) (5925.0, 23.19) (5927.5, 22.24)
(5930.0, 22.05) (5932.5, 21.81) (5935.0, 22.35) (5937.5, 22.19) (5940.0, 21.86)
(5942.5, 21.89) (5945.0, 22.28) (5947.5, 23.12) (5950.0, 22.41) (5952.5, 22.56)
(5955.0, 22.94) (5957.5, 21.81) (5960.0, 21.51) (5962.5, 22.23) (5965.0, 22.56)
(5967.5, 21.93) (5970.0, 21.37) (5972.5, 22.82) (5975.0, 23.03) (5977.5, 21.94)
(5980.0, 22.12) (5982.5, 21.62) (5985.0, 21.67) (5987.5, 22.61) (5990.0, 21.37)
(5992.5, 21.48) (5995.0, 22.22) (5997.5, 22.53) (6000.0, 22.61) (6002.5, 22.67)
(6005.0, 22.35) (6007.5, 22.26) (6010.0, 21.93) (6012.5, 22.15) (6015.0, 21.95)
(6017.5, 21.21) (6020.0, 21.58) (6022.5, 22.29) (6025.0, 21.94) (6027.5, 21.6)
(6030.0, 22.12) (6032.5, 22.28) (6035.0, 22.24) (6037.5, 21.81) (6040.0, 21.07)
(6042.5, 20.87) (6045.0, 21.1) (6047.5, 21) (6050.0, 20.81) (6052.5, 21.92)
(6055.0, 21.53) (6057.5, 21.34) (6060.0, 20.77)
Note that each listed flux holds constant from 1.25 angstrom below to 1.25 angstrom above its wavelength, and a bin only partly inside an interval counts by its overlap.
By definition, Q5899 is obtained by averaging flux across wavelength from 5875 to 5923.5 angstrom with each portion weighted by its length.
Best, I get 22.5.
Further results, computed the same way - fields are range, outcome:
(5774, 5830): 23.3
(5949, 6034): 22.1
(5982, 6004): 22.1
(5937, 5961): 22.3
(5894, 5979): 22.4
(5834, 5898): 22.3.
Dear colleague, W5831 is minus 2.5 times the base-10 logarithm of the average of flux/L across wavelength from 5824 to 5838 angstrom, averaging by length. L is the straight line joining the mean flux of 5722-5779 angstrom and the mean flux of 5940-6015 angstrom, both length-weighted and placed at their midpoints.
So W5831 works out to 0.02 mag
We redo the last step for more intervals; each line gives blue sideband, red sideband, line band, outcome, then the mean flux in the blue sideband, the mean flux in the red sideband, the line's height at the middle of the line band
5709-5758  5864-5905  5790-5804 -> -0.024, 23.3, 22.4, 22.9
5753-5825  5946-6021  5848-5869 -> 0.037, 23.5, 22.2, 23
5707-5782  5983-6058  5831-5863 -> 0.020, 23.4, 21.8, 22.8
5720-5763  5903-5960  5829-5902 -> 0.015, 23.3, 22.4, 22.7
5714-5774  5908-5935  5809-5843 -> 0.014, 23.3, 22.5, 22.9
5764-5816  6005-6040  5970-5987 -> 0.004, 23.5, 21.9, 22.2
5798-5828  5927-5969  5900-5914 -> -0.002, 23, 22.2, 22.5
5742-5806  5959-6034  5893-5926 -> 0.002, 23.6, 22.1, 22.6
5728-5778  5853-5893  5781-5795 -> -0.032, 23.2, 22.3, 23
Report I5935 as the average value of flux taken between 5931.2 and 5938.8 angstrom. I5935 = 22.1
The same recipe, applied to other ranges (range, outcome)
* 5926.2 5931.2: 22.2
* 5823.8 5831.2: 22.1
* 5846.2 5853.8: 22.7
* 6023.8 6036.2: 22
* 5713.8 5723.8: 23.7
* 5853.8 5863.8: 22.2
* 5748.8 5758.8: 24.6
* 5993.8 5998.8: 22.4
